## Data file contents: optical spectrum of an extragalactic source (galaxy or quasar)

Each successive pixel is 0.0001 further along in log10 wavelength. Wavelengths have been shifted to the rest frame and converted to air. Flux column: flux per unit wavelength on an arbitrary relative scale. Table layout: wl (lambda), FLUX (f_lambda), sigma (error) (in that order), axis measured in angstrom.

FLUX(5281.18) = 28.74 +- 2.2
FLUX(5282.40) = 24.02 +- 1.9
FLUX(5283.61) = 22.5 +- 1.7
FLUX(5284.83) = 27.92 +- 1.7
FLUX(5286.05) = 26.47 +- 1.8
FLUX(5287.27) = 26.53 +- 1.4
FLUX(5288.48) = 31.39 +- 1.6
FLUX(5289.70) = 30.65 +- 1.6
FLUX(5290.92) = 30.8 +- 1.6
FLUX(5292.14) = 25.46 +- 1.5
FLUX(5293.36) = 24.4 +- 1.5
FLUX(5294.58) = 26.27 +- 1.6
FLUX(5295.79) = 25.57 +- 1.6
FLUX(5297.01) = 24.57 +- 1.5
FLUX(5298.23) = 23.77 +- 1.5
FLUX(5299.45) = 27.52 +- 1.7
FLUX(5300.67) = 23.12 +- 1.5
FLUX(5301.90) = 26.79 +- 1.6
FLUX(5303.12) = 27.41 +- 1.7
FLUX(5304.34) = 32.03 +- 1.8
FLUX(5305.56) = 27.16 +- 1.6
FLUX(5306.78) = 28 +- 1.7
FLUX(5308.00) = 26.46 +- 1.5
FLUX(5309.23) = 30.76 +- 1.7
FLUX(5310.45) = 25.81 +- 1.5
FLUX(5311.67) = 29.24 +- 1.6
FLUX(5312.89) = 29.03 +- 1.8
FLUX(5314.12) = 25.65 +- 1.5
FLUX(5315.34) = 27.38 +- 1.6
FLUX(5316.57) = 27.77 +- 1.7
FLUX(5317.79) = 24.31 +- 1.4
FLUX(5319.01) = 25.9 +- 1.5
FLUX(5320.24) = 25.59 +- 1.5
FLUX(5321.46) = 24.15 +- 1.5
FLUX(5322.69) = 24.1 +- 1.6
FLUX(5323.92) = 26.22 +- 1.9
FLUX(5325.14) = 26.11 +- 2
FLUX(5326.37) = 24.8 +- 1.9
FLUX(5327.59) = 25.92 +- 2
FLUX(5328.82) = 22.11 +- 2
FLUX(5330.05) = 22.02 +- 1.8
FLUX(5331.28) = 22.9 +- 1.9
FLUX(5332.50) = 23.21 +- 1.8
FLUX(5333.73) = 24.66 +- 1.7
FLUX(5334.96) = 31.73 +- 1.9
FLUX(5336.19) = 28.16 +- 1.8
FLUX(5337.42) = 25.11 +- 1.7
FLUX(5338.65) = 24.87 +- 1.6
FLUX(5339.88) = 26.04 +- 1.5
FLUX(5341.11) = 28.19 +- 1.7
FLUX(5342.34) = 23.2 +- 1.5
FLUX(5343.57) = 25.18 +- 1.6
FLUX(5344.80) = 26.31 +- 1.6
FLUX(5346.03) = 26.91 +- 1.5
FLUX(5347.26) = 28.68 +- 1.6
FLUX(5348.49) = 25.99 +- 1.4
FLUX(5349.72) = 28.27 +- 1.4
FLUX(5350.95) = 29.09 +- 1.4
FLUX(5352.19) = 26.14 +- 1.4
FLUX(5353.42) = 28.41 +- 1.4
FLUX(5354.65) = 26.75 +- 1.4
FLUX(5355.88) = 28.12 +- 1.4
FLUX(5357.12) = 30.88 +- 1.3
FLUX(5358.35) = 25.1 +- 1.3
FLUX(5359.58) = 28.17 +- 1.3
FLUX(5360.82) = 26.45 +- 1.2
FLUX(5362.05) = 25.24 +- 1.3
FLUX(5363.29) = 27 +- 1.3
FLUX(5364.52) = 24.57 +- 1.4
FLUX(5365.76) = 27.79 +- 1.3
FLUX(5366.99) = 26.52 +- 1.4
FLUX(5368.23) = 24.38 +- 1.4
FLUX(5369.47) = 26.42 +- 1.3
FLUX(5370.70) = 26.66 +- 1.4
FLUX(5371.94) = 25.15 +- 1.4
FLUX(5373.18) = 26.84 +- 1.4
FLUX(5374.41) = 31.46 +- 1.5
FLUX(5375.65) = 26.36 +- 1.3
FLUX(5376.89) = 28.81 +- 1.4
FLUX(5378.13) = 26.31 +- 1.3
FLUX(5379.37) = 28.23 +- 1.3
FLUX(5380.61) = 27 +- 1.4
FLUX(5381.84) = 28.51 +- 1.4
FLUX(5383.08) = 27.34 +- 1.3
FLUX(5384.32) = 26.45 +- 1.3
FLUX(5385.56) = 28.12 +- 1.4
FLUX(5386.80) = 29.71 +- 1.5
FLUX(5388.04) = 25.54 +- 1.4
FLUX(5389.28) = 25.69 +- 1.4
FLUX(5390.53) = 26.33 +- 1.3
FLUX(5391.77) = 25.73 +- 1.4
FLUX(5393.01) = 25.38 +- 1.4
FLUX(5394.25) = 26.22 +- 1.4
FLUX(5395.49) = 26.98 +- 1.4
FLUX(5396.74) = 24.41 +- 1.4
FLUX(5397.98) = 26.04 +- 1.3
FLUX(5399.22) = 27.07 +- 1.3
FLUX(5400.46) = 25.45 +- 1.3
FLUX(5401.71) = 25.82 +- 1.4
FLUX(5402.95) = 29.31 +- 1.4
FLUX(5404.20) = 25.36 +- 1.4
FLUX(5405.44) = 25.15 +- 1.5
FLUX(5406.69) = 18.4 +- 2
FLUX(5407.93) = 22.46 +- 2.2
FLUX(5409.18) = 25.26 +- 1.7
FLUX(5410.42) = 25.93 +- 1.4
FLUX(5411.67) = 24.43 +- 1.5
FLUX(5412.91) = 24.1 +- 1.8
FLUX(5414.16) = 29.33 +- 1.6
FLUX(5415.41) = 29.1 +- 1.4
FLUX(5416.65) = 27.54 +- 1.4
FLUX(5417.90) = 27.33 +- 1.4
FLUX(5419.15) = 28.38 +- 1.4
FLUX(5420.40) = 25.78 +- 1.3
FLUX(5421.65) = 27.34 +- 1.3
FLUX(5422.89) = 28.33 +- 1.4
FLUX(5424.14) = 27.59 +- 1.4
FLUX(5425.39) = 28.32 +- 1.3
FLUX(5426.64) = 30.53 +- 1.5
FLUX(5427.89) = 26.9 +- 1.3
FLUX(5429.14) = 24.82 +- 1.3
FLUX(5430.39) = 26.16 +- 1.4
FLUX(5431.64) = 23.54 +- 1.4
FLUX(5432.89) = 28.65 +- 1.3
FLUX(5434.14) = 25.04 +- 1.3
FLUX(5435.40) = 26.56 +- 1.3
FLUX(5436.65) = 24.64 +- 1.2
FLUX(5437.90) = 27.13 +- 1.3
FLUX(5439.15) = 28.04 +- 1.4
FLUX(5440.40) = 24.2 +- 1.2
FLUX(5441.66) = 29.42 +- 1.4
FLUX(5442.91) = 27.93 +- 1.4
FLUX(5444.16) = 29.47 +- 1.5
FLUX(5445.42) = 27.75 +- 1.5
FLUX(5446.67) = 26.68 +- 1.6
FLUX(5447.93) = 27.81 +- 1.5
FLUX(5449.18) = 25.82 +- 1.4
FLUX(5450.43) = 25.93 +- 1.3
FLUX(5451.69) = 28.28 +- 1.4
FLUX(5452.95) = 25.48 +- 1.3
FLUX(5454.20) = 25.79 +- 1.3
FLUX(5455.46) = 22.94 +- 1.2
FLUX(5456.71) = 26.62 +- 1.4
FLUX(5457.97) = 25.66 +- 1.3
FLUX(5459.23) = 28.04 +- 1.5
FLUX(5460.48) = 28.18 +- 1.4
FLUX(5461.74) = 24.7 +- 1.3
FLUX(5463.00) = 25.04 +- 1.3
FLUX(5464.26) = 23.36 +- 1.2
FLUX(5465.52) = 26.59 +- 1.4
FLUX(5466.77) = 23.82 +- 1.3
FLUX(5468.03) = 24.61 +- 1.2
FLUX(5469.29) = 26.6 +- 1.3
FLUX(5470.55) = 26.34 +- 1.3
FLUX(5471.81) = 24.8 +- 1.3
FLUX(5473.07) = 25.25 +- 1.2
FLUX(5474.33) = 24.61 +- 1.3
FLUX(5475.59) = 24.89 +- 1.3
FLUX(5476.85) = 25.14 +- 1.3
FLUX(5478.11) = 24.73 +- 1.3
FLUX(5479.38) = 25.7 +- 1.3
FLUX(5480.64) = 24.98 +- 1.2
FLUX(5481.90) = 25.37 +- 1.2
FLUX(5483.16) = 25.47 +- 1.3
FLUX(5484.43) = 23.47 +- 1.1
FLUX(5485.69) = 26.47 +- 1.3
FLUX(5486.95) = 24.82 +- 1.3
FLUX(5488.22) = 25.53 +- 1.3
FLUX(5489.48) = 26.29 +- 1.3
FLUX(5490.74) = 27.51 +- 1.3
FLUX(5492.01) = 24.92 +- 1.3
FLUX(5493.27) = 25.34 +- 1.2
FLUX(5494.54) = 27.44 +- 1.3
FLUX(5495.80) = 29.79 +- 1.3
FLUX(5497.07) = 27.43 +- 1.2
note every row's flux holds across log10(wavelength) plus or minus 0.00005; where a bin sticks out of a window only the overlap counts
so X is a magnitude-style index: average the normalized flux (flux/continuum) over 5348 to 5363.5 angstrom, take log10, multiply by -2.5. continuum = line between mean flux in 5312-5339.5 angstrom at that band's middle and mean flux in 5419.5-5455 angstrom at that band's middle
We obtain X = -0.06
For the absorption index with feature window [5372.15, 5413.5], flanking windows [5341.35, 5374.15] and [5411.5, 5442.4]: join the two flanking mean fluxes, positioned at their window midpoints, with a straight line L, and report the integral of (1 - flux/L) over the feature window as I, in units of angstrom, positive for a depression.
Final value 1.0 angstrom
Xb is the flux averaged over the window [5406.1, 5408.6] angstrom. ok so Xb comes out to 20.5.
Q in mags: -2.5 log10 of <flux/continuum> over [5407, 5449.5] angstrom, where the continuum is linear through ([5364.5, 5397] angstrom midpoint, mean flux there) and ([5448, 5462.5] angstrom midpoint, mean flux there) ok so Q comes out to -0.01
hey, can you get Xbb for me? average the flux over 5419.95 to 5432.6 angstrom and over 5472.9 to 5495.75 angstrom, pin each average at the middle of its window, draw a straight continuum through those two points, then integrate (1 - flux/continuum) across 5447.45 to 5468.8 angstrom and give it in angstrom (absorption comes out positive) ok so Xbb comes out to 0.3 angstrom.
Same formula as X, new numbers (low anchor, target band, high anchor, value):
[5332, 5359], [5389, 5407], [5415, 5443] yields 0.055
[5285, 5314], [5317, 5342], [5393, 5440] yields 0.073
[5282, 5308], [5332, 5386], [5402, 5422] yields -0.025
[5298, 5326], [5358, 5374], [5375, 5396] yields 0.026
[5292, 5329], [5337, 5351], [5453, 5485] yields -0.013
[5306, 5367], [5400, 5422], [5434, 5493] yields 0.010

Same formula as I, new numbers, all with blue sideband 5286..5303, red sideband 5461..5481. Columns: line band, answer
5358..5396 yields -1.3 angstrom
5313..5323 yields 0.2 angstrom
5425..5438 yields -0.5 angstrom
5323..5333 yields 0.8 angstrom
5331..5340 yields 0.1 angstrom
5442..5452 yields -0.9 angstrom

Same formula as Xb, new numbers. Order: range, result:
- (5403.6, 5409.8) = 23.3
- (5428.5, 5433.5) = 25.8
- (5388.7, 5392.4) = 25.9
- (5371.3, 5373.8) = 26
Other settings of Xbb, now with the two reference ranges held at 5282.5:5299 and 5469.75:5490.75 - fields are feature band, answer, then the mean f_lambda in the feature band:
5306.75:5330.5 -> 0.3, 26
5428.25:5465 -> -1.1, 26.3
